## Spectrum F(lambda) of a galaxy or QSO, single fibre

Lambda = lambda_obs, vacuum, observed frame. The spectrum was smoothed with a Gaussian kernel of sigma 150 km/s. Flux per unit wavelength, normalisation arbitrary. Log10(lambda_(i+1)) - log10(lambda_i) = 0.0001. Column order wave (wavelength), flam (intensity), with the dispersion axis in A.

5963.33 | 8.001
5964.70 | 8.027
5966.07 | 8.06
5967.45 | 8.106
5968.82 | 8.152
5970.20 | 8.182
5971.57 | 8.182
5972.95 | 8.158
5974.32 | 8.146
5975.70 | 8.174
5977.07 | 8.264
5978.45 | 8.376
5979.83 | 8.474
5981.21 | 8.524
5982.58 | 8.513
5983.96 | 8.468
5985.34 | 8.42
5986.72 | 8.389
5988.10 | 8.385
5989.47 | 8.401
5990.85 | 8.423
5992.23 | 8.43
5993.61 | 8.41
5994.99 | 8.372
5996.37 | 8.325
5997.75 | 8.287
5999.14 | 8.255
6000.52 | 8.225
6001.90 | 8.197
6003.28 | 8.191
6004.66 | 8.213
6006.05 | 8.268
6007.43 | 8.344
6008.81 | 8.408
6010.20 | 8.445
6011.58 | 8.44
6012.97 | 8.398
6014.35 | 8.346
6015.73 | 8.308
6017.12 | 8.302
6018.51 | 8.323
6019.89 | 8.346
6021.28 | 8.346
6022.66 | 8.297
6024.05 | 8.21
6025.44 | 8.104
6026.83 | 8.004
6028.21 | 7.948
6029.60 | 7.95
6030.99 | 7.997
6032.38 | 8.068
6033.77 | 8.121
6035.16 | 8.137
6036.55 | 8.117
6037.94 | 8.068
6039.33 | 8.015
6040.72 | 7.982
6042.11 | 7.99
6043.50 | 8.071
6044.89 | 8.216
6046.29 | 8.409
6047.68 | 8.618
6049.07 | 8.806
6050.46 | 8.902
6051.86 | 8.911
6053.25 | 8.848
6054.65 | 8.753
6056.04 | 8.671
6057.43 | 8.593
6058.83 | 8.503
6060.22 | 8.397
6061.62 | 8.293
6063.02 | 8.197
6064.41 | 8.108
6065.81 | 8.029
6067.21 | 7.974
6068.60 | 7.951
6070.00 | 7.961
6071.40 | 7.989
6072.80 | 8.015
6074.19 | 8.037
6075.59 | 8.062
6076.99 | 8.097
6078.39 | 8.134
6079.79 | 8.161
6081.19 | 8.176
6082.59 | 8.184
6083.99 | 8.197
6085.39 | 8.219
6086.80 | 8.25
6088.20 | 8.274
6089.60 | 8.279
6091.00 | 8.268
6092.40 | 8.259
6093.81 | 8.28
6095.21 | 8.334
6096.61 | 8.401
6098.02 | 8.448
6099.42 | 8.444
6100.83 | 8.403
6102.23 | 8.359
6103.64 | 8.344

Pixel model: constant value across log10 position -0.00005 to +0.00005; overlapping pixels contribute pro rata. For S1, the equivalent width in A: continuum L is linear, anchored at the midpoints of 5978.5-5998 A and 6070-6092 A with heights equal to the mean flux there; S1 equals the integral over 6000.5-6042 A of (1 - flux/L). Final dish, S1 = 0.62 A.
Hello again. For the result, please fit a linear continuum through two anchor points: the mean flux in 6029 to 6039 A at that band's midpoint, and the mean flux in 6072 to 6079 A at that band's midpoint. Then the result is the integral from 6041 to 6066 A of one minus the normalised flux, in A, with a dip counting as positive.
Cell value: -1.2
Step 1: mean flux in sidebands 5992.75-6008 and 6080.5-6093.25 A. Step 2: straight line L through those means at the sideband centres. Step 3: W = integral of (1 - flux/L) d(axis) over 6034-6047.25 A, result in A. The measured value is 0.2 A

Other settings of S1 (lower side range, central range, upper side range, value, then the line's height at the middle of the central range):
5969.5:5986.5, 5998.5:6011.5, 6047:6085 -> 0.05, 8.32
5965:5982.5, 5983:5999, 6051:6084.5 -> -0.28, 8.24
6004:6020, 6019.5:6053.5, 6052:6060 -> 1.12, 8.53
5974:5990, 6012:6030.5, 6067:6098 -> 0.17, 8.3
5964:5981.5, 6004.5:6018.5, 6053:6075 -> -0.21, 8.23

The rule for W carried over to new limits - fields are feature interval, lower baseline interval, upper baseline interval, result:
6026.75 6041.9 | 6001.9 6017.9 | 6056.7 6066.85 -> 0.5 A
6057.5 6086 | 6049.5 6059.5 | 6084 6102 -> 1.4 A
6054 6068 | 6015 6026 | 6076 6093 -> -0.2 A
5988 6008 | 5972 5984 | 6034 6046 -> -0.1 A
